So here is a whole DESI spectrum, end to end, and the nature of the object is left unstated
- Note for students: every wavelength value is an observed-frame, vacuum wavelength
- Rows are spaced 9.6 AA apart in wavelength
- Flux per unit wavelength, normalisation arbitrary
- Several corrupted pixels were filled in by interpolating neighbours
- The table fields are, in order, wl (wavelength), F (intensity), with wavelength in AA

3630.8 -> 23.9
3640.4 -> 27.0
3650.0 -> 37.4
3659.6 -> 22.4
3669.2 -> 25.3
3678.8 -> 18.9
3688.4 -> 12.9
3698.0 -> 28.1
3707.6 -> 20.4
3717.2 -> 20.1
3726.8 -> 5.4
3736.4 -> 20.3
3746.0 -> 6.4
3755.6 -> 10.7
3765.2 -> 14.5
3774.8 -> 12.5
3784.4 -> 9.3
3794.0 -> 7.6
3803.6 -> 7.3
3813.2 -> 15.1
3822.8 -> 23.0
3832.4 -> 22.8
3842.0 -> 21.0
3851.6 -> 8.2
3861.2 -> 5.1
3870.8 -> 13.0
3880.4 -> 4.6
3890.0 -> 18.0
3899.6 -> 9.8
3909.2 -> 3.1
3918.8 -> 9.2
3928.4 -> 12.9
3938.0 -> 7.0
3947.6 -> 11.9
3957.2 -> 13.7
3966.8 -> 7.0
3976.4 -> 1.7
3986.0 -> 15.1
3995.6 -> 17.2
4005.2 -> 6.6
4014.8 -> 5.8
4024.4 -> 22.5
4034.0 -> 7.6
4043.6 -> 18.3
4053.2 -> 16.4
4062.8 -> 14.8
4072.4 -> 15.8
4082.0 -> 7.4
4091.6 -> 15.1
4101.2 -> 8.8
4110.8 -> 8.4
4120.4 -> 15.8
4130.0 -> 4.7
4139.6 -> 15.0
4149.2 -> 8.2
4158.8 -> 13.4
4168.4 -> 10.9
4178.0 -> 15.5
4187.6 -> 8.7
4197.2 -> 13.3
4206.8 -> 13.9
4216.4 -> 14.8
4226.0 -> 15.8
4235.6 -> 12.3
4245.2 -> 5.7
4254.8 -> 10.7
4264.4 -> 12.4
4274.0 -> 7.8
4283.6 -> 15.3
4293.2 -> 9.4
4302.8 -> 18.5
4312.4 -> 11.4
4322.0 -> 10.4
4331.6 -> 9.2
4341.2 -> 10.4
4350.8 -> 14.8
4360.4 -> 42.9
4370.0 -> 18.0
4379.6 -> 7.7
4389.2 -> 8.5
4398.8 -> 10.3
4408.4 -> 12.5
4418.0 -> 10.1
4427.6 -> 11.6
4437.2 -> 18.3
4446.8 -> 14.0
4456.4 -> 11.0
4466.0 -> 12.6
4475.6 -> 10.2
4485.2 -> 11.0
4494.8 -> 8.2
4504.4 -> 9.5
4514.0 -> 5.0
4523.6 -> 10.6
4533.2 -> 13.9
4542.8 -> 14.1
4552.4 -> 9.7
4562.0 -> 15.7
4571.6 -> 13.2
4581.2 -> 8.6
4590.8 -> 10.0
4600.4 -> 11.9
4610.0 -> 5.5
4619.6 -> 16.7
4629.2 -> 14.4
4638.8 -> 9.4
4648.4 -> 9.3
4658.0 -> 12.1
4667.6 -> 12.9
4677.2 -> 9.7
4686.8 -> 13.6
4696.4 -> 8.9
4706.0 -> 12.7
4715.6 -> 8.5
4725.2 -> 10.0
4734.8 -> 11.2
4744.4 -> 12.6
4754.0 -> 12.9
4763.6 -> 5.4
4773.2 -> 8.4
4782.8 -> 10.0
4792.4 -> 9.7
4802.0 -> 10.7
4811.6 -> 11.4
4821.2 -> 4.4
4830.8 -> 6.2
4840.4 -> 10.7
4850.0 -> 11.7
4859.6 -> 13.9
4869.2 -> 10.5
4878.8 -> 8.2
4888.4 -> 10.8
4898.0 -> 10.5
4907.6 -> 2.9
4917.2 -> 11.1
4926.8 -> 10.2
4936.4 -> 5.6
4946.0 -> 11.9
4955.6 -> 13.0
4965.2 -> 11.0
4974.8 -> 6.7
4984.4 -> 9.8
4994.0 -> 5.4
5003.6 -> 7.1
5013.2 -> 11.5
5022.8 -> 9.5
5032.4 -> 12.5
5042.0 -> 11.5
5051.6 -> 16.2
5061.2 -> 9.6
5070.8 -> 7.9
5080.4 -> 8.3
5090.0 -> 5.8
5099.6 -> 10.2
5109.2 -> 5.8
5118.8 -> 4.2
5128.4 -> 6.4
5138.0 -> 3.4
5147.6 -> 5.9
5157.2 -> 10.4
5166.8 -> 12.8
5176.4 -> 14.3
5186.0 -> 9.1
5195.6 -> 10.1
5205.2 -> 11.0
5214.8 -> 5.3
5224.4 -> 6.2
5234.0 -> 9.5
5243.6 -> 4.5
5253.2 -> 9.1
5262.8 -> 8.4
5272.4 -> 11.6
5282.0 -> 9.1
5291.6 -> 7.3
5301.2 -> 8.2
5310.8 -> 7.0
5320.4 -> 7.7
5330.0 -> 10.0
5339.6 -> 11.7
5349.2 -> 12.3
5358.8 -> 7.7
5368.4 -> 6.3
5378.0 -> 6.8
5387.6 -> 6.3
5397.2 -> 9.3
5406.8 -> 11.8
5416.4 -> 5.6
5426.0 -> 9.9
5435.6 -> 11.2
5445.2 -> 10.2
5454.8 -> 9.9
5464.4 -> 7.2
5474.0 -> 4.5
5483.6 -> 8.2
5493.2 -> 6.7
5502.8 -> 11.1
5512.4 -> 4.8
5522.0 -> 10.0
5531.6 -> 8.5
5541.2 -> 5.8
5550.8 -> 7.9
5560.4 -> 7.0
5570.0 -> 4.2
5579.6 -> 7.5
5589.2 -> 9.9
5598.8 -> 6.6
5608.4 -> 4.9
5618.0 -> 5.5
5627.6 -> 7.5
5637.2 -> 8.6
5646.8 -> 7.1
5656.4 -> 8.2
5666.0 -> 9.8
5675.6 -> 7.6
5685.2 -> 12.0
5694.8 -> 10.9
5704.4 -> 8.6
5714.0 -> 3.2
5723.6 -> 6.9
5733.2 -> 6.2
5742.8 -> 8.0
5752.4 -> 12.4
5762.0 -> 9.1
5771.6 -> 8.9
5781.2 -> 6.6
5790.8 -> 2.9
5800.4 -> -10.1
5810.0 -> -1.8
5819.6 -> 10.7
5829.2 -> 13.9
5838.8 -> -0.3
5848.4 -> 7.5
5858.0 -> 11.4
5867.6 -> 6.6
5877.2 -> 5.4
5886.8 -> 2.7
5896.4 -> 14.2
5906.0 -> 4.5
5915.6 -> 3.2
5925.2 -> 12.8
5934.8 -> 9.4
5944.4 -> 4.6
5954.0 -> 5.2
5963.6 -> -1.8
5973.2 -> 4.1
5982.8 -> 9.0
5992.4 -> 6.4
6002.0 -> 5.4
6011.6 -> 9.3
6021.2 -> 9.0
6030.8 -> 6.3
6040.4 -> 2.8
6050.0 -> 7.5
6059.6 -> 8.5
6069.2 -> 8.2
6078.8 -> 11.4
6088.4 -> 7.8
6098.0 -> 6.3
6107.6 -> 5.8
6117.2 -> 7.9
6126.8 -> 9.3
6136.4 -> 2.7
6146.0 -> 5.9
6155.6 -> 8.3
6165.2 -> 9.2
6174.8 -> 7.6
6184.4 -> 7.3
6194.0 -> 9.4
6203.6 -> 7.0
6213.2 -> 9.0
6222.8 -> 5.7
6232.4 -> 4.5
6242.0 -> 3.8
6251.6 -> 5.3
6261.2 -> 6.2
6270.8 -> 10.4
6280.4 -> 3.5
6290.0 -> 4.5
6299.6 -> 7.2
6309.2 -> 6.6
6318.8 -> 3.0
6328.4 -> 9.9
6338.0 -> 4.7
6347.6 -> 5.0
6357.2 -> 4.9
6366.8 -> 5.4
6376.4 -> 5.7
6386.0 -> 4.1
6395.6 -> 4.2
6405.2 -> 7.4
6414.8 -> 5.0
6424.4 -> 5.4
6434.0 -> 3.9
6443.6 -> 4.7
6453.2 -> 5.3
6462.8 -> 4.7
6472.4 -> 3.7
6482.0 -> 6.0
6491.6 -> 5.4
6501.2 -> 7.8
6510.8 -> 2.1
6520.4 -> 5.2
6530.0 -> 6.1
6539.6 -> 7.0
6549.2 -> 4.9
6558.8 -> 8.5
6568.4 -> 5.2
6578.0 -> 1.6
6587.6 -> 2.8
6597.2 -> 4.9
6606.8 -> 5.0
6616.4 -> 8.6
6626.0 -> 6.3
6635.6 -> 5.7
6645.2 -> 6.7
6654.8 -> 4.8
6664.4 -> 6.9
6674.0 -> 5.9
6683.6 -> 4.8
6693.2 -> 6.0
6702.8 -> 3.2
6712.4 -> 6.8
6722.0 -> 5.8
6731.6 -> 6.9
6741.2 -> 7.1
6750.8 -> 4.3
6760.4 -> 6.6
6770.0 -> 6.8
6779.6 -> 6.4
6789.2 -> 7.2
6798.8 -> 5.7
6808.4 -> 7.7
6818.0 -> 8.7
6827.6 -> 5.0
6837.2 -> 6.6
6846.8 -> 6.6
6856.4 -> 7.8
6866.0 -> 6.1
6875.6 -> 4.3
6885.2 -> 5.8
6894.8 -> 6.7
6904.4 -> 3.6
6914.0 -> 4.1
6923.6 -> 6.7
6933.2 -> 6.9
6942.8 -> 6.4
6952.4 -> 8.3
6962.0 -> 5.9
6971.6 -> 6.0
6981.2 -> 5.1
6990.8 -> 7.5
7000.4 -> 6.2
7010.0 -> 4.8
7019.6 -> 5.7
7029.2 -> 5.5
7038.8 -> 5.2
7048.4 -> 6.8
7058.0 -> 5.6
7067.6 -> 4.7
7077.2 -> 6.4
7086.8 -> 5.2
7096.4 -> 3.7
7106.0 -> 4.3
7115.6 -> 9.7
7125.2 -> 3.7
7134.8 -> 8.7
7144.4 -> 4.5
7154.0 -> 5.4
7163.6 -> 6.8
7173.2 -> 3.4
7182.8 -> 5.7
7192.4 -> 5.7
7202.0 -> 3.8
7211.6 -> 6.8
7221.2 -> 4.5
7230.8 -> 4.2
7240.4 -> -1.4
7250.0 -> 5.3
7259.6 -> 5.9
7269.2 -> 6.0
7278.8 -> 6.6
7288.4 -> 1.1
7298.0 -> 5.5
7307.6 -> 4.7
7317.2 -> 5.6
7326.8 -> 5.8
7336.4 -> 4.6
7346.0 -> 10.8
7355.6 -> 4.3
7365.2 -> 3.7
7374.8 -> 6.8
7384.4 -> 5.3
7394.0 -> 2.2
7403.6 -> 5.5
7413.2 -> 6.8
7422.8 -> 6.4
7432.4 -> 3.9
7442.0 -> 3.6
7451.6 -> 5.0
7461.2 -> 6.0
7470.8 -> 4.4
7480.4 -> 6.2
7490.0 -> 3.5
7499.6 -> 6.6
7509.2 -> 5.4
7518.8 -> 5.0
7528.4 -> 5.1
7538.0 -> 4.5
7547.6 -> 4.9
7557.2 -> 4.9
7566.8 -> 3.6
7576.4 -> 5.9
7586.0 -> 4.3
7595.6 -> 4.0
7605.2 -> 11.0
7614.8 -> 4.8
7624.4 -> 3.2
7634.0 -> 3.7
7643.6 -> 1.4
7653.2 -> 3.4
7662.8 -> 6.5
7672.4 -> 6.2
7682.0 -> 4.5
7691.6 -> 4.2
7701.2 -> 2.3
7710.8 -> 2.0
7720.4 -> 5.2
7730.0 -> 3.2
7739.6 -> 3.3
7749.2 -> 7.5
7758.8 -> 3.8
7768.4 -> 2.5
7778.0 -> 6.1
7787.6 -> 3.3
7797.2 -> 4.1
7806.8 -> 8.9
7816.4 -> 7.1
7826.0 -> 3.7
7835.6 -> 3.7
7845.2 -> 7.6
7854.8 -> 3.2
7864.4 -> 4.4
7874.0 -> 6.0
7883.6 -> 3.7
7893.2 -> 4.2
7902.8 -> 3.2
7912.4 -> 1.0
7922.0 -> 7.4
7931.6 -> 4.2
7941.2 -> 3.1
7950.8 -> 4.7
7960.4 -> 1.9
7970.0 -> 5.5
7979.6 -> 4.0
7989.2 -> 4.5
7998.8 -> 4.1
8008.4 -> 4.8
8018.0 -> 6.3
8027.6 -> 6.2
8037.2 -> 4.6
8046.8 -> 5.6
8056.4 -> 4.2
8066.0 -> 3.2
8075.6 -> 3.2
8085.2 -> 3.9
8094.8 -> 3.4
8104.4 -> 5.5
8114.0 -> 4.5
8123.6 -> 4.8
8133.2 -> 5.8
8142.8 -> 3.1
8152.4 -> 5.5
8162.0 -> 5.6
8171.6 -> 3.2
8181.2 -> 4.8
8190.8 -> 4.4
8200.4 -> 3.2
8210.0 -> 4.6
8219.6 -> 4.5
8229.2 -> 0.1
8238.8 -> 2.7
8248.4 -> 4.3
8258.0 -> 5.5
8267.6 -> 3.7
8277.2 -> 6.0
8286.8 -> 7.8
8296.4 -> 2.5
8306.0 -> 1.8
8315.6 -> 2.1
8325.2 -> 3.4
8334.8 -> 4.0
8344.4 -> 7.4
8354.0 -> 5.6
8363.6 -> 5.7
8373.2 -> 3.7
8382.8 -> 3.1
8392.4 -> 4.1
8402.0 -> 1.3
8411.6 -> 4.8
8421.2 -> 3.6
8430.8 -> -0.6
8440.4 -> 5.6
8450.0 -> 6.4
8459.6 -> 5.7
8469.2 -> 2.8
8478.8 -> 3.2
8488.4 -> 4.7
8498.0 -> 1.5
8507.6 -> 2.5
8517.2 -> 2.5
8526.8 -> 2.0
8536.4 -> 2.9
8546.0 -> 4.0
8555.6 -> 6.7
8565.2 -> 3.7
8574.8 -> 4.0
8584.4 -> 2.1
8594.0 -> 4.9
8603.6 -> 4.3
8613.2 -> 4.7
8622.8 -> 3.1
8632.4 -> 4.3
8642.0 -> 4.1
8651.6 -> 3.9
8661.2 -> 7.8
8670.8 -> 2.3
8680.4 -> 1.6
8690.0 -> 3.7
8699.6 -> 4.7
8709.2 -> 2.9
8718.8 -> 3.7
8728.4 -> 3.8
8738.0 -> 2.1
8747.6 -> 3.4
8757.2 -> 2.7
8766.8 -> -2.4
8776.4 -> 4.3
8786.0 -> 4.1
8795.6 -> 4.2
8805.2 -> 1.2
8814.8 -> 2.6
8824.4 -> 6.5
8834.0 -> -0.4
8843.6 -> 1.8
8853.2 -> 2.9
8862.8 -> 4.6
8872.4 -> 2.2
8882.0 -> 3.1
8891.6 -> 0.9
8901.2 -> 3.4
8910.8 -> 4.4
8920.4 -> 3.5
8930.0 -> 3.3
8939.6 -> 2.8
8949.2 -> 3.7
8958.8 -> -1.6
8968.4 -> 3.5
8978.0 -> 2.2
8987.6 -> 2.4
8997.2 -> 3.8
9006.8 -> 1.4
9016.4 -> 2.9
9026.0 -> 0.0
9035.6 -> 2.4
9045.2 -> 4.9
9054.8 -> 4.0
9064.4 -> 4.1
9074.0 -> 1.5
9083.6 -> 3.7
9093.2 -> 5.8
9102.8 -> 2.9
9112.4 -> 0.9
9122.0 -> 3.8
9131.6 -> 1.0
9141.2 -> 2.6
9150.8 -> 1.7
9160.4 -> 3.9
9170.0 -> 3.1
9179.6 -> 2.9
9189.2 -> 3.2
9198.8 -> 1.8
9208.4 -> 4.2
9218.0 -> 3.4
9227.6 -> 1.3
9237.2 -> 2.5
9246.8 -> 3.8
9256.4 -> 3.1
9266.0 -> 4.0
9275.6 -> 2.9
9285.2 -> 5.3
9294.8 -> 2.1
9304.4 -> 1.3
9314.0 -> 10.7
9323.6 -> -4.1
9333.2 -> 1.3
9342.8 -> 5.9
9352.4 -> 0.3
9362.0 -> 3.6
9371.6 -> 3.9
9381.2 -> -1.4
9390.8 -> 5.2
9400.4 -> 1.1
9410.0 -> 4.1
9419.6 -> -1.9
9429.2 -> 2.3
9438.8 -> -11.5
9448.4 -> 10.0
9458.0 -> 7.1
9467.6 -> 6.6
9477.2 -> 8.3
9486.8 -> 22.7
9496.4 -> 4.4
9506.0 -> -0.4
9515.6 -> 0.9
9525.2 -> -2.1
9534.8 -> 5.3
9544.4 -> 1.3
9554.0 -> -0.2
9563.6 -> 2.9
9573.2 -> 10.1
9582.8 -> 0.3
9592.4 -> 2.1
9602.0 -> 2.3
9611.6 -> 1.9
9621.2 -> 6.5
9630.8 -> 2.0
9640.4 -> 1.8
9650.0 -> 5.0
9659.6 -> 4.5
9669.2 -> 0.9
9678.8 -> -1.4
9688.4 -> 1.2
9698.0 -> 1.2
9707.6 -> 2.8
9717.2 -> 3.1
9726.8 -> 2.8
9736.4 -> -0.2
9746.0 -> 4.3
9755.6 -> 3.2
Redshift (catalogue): 1.543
